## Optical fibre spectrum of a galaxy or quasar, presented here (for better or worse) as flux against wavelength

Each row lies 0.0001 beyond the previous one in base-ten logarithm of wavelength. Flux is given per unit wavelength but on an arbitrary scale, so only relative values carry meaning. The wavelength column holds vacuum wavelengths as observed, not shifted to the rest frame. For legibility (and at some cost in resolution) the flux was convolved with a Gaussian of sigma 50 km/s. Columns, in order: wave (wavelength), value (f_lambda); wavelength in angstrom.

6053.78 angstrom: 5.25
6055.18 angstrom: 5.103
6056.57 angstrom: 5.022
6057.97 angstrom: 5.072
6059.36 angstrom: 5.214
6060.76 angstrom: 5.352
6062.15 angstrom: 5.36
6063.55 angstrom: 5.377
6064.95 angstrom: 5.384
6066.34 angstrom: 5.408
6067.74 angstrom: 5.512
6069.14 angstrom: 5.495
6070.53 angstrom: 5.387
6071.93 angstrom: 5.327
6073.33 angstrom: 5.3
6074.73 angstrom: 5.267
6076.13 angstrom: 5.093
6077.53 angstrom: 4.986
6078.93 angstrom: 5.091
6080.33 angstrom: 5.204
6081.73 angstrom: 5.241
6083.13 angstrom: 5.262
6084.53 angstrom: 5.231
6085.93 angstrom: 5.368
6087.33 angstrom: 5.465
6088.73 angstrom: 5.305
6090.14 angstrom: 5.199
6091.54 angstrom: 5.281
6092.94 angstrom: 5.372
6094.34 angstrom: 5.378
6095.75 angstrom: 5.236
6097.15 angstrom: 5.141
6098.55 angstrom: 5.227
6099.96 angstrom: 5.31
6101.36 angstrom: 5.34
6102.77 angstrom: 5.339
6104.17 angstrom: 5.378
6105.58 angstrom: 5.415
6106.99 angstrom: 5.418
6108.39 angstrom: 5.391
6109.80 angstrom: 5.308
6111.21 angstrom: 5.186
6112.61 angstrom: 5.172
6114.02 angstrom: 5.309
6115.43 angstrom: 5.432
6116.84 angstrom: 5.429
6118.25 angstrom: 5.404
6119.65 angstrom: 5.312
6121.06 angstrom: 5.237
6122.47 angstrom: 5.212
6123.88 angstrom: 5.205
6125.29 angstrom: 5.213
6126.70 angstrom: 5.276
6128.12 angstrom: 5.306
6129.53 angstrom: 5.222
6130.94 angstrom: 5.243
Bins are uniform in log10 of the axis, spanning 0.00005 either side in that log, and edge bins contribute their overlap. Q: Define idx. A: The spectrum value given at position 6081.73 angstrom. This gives 5.241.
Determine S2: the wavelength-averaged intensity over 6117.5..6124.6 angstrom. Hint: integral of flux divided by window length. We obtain 5.28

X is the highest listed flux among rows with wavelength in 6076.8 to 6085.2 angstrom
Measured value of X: 5.262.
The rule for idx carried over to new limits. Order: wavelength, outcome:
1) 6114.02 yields 5.309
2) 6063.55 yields 5.377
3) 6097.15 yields 5.141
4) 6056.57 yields 5.022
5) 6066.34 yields 5.408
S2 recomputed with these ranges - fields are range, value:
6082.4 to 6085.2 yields 5.25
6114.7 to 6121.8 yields 5.36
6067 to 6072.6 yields 5.43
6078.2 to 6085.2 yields 5.21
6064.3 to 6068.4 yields 5.44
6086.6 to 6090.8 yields 5.32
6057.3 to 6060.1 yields 5.15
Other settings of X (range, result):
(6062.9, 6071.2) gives 5.512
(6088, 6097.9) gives 5.378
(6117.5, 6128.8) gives 5.404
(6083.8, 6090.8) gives 5.465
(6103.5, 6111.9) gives 5.418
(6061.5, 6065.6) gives 5.384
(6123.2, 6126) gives 5.213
